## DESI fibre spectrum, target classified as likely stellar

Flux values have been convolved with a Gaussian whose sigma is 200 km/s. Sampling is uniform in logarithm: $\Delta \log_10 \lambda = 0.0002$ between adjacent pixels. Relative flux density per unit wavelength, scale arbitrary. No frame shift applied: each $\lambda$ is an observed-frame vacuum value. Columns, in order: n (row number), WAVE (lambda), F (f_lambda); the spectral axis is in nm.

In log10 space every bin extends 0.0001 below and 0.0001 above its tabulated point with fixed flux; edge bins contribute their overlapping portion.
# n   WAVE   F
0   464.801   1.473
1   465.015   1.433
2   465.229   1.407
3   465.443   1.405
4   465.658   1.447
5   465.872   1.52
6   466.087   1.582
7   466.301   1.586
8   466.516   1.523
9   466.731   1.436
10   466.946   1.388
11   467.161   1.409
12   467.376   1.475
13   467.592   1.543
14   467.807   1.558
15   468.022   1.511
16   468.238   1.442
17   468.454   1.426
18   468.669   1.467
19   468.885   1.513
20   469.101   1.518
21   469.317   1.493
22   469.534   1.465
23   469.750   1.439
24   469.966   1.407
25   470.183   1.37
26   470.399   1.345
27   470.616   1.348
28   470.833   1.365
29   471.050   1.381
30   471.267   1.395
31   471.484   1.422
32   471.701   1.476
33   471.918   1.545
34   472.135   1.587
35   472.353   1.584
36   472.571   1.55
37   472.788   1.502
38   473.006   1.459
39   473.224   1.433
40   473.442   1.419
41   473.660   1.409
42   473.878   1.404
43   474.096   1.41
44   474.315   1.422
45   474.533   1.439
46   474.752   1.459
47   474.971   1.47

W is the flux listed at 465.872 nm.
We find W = 1.52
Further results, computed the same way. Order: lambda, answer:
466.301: 1.586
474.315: 1.422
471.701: 1.476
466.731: 1.436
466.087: 1.582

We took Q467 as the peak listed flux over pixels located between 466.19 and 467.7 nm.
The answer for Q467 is 1.586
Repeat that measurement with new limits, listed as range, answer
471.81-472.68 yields 1.587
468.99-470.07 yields 1.518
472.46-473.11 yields 1.55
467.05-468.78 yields 1.558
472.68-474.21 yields 1.502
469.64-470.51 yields 1.439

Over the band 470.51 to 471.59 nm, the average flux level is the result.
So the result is 1.38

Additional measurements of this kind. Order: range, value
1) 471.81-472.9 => 1.55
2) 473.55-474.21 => 1.41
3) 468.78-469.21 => 1.52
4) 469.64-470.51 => 1.39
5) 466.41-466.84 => 1.48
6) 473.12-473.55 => 1.43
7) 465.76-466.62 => 1.55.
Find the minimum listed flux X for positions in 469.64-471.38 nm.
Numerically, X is 1.345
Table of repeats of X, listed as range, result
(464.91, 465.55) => 1.405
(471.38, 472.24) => 1.422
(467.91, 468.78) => 1.426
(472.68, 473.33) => 1.433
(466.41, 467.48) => 1.388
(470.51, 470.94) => 1.348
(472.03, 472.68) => 1.55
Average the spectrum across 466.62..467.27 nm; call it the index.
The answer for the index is 1.41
